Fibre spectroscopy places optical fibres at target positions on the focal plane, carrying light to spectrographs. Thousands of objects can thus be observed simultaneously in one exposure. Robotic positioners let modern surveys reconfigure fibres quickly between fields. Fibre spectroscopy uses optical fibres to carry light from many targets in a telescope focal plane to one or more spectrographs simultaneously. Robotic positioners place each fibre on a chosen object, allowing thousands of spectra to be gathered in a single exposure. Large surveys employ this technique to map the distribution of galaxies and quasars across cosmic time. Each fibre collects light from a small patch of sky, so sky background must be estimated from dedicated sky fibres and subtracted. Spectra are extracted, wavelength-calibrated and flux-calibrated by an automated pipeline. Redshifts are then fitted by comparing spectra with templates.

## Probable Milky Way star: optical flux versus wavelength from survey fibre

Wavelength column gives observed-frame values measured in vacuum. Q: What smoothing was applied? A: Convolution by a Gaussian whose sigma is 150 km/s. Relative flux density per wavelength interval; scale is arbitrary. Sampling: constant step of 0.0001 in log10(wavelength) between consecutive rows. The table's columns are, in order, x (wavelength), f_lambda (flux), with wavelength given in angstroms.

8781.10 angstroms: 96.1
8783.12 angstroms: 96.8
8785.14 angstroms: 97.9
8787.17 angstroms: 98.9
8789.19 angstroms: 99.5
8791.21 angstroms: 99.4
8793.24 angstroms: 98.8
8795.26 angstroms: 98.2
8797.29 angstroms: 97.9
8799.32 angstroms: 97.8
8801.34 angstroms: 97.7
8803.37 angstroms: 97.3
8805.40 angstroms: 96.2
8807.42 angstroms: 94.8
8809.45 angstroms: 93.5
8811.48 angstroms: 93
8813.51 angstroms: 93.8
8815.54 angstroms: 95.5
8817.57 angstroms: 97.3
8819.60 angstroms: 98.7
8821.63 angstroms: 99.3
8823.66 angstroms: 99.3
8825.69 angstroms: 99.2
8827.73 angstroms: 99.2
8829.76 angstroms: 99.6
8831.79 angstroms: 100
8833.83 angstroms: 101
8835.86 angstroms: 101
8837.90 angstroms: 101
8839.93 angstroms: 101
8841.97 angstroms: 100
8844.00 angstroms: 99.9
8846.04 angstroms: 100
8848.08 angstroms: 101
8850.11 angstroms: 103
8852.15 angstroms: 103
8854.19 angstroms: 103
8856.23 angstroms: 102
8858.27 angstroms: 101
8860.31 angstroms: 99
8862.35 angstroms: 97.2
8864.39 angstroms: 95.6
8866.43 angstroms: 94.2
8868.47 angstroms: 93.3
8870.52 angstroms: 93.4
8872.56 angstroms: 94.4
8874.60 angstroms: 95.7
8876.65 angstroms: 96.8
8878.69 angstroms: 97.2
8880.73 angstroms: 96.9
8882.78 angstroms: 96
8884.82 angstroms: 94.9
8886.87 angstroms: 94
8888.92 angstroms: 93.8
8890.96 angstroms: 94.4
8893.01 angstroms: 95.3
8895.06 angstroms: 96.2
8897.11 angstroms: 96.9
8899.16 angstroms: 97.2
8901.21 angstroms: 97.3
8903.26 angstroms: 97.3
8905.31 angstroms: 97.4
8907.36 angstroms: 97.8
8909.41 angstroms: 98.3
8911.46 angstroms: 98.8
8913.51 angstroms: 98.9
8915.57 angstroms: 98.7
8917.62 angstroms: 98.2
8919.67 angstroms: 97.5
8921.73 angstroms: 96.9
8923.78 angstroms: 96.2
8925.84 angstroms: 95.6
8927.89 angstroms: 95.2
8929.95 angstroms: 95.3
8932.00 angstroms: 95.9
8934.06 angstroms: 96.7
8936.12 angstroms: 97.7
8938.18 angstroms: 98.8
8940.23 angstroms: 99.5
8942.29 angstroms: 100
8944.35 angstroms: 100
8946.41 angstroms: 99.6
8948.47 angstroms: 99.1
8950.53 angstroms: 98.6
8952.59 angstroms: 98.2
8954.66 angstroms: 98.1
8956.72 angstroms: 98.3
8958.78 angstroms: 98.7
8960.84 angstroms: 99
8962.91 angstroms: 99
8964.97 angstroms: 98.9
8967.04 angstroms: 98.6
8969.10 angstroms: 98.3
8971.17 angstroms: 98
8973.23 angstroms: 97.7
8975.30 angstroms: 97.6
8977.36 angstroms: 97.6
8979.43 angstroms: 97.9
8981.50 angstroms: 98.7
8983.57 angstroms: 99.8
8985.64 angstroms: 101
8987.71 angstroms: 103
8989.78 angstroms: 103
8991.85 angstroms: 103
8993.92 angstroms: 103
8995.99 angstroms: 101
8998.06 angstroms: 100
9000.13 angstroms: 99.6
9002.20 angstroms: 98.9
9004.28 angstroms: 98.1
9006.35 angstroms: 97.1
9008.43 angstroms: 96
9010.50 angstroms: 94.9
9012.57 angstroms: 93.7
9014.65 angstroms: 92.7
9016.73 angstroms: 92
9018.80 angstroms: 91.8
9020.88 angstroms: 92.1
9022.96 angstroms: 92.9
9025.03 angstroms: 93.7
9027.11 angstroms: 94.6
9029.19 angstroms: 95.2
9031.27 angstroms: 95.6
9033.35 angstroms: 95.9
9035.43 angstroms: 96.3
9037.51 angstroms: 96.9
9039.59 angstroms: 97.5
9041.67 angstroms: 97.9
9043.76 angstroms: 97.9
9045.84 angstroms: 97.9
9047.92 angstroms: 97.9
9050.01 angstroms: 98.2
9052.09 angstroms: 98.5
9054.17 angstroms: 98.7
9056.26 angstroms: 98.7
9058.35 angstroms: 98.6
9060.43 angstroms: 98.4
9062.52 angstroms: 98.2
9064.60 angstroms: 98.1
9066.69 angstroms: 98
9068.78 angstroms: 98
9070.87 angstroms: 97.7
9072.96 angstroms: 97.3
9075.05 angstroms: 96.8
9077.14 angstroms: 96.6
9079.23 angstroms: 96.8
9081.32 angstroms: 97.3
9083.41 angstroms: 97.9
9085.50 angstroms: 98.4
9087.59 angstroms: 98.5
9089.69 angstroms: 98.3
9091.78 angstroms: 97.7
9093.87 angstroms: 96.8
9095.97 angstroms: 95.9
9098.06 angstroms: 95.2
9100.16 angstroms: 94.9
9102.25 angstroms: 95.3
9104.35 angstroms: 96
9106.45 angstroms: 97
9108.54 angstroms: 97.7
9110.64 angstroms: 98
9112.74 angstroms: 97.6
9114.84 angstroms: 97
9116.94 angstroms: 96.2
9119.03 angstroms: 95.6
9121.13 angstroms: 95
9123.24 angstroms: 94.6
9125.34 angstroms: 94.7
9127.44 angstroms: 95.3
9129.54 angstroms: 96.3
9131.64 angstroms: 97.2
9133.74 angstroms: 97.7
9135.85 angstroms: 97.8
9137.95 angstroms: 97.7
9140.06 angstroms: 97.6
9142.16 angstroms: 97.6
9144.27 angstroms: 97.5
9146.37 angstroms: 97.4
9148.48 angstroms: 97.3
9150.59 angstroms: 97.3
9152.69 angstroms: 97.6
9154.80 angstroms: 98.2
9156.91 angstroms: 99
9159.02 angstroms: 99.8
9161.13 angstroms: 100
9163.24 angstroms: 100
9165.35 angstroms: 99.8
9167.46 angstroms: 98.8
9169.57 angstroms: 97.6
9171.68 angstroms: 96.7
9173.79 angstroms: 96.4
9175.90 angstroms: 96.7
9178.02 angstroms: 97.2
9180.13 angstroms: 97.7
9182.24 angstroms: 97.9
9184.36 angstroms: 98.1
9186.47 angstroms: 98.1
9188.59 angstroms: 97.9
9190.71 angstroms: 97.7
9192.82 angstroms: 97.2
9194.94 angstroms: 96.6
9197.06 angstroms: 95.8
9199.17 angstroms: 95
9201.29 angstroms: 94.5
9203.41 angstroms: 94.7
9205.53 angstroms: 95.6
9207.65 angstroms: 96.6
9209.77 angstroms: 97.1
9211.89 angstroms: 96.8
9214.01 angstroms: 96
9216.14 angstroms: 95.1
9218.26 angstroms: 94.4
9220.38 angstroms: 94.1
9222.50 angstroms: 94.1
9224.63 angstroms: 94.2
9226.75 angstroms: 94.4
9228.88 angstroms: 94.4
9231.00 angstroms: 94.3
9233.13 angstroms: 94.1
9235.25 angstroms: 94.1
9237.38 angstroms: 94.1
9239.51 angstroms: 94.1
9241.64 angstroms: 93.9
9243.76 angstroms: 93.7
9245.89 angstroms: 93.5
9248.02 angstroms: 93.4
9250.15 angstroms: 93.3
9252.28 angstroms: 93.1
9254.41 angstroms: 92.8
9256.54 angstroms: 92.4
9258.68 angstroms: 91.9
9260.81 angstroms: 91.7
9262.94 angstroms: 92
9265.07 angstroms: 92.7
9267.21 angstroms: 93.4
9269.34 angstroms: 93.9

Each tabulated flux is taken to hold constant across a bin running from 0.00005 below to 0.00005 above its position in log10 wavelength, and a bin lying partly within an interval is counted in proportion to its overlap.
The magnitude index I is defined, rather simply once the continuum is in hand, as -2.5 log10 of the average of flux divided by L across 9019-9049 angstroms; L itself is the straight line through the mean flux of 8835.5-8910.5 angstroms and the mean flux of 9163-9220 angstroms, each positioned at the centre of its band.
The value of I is 0.02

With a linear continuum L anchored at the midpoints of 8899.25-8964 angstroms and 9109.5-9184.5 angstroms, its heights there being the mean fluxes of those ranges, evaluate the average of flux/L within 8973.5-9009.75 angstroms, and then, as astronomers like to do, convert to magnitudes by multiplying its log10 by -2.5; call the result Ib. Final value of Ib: -0.02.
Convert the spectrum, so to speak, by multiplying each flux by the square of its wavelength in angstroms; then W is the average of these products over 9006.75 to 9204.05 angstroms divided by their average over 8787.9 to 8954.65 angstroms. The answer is 1.0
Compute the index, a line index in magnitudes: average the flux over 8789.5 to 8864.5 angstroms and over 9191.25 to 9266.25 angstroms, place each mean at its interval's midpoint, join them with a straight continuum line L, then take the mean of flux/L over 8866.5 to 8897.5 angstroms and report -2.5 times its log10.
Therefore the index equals 0.034 mag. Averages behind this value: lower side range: 98.8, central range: 95.2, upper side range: 94.4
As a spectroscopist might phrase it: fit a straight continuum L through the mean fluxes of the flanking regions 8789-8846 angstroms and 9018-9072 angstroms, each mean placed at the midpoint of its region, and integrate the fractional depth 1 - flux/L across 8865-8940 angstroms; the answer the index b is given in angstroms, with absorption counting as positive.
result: 1.0 angstroms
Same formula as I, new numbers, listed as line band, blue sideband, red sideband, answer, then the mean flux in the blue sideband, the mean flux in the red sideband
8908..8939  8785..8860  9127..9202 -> 0.01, 98.9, 97.6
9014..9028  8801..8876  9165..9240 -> 0.05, 98.2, 96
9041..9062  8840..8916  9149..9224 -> -0.01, 97.6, 97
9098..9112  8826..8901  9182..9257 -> 0.00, 98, 95.1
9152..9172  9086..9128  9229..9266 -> -0.04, 96.4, 93.3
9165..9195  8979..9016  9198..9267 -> -0.03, 98.9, 94.1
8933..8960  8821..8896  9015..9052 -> -0.02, 98.1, 95.6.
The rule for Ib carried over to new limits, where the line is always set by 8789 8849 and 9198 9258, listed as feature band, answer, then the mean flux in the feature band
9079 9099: -0.02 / 97.3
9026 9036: 0.01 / 95.4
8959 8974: -0.02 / 98.5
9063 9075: -0.02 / 97.7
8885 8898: 0.03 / 95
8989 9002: -0.05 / 101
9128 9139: -0.02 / 97.3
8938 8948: -0.03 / 99.7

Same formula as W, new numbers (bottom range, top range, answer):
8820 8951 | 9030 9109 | 1.04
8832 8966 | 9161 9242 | 1.05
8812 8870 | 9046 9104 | 1.04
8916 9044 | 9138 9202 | 1.04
